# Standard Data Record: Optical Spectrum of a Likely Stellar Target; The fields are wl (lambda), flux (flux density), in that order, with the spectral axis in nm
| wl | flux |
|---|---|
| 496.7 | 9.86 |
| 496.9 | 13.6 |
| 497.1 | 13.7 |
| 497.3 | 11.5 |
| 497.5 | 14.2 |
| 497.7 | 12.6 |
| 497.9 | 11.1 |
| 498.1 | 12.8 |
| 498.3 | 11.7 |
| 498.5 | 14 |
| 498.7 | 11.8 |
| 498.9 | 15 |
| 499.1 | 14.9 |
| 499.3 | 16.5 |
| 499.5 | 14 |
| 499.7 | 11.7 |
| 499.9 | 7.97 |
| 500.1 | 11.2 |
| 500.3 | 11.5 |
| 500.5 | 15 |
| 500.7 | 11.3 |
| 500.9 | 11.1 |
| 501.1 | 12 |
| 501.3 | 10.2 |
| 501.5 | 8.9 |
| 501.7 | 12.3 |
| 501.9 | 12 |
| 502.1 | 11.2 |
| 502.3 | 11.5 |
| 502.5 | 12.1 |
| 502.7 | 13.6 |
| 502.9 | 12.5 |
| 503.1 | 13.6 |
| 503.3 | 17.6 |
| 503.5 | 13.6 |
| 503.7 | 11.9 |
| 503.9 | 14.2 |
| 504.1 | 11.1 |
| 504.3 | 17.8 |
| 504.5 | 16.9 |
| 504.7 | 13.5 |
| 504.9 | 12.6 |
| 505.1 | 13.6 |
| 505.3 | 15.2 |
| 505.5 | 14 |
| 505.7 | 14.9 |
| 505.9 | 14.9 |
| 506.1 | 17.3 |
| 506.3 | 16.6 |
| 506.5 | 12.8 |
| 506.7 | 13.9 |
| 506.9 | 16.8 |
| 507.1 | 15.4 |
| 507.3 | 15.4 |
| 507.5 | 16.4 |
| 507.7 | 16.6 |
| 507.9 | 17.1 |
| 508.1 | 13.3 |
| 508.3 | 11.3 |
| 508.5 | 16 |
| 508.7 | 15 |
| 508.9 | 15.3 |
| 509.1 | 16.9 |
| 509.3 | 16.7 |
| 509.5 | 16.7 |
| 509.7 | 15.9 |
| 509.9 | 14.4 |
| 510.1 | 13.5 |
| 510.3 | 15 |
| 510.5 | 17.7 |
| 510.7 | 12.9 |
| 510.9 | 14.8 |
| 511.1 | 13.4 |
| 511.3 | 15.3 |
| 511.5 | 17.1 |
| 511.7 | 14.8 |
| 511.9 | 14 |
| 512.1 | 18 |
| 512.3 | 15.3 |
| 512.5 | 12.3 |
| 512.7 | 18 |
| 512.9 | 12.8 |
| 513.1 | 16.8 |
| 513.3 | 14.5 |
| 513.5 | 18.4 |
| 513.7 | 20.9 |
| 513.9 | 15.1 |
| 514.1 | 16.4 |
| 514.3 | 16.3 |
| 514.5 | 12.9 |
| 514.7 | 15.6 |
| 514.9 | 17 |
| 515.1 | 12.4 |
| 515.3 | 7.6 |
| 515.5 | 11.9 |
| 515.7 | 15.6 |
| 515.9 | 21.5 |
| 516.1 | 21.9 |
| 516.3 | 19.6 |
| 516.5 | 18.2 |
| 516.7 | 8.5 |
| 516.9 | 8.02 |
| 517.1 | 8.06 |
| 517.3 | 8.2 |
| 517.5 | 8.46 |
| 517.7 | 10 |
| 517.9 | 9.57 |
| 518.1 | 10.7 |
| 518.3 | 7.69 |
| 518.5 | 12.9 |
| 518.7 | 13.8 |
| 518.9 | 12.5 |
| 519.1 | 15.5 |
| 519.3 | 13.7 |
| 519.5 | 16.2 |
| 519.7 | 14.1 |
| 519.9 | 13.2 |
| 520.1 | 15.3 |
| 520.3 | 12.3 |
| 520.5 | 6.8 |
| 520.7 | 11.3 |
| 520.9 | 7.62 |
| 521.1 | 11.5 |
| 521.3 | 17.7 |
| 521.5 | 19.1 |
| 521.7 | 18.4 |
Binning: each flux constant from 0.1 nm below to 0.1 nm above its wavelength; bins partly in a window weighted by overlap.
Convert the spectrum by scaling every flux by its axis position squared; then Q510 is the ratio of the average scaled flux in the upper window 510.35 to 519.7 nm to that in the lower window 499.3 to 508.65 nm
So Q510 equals 1.09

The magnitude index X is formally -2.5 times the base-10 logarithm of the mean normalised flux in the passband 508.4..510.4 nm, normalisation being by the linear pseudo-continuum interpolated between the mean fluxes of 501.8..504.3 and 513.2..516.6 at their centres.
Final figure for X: -0.06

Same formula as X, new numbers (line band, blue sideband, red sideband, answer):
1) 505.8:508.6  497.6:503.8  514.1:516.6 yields -0.095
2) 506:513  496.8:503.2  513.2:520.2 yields -0.160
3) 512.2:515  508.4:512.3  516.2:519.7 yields -0.143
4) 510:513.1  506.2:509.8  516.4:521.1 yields -0.070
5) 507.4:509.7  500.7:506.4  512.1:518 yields -0.133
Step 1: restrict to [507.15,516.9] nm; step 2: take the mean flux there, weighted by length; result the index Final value 15.4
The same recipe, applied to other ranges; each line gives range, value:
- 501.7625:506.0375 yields 13.7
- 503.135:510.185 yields 15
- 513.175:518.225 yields 13.9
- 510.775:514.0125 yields 15.7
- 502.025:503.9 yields 13.2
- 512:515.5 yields 15.2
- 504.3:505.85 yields 14.6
